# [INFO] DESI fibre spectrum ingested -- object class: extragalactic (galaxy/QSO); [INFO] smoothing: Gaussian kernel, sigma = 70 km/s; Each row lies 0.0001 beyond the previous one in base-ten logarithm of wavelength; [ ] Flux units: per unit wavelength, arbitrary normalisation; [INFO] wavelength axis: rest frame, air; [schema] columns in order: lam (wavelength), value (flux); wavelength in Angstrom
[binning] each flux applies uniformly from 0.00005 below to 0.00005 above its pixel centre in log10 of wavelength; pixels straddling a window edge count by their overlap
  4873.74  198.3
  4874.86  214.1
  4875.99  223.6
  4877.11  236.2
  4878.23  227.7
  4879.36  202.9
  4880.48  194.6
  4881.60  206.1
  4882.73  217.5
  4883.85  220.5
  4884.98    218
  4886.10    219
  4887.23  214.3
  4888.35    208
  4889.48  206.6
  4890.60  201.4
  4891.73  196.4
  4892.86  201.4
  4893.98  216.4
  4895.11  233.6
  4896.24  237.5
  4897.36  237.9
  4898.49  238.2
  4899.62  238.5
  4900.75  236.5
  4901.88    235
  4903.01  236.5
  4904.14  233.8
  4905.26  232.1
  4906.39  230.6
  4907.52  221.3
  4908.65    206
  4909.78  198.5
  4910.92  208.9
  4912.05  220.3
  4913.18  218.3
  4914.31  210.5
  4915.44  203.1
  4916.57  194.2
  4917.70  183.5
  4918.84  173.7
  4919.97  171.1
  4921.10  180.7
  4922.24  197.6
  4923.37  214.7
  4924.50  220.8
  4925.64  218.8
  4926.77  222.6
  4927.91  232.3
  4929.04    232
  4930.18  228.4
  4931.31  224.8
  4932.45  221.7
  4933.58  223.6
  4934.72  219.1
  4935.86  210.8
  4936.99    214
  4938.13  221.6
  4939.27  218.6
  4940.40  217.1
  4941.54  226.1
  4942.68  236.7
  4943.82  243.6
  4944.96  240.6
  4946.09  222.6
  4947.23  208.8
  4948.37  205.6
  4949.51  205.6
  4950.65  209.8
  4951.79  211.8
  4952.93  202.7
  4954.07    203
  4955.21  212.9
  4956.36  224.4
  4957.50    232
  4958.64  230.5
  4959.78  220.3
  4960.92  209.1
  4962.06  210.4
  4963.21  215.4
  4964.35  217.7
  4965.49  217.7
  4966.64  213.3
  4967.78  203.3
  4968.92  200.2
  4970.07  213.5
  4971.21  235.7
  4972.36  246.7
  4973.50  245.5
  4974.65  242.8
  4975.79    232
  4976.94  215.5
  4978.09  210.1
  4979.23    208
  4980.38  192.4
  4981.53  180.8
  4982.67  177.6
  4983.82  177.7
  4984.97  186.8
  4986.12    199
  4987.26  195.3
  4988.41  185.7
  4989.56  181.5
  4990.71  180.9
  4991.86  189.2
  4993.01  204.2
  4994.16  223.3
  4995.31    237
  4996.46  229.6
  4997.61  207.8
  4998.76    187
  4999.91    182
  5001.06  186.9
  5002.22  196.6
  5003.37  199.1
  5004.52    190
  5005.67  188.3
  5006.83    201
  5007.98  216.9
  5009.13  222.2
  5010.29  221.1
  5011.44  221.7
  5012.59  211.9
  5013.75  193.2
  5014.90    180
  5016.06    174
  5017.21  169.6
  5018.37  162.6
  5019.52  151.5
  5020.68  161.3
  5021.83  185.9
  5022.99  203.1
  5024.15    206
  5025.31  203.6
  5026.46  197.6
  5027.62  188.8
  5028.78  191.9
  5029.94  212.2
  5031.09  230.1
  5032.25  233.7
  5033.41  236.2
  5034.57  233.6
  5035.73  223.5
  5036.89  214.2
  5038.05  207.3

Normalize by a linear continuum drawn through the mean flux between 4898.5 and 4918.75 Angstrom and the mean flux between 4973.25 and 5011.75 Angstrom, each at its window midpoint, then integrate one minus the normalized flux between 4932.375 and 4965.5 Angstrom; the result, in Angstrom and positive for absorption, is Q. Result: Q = -1.2 Angstrom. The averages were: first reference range 218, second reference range 203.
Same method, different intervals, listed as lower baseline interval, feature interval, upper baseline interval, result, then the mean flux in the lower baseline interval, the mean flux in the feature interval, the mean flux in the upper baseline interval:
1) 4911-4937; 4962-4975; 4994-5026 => -1.2 Angstrom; 210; 222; 197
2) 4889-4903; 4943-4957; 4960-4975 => 0.3 Angstrom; 224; 216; 221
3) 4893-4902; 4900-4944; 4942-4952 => 2.0 Angstrom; 233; 216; 221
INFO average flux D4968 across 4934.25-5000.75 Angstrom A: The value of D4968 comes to 212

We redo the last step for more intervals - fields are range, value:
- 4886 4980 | 217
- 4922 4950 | 221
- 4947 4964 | 214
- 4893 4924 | 215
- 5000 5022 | 191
